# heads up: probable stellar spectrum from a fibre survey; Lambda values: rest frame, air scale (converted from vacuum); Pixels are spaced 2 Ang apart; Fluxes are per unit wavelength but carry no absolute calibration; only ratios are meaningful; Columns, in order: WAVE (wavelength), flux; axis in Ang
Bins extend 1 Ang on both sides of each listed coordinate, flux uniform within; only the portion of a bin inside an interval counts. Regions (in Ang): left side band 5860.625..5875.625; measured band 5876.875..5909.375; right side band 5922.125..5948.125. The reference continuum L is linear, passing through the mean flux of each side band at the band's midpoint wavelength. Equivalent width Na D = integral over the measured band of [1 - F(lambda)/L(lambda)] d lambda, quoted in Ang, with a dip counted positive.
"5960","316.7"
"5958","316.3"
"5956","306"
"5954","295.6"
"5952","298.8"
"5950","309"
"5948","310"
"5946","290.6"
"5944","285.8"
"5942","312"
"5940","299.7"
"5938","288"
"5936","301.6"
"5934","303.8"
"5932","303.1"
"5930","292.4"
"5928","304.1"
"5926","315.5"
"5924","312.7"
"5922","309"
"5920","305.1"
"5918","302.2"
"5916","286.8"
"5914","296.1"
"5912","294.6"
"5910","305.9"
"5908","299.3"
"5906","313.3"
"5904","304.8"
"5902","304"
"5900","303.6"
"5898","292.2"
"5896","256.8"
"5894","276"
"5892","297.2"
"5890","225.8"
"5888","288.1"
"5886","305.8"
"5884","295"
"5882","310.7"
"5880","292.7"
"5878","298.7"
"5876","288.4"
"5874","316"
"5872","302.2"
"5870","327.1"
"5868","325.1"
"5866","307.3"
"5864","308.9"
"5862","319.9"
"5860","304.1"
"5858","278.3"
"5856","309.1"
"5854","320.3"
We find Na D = 1.8 Ang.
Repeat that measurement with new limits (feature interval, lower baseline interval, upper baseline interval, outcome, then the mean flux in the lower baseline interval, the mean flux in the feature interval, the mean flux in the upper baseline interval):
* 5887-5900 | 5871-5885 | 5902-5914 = 1.2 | 301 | 275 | 303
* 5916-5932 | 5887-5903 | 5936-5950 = -0.7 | 280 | 304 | 299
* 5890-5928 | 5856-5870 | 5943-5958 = 0.9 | 309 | 297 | 301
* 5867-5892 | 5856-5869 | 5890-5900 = -0.5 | 307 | 298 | 277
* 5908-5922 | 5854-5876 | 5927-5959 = 0.2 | 309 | 299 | 301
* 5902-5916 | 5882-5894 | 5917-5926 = -0.1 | 284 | 301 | 308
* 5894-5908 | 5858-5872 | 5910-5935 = 0.5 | 312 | 295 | 302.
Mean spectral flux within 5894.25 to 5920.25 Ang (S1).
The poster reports 296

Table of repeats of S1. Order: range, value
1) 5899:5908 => 306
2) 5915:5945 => 301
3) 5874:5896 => 288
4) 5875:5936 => 296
